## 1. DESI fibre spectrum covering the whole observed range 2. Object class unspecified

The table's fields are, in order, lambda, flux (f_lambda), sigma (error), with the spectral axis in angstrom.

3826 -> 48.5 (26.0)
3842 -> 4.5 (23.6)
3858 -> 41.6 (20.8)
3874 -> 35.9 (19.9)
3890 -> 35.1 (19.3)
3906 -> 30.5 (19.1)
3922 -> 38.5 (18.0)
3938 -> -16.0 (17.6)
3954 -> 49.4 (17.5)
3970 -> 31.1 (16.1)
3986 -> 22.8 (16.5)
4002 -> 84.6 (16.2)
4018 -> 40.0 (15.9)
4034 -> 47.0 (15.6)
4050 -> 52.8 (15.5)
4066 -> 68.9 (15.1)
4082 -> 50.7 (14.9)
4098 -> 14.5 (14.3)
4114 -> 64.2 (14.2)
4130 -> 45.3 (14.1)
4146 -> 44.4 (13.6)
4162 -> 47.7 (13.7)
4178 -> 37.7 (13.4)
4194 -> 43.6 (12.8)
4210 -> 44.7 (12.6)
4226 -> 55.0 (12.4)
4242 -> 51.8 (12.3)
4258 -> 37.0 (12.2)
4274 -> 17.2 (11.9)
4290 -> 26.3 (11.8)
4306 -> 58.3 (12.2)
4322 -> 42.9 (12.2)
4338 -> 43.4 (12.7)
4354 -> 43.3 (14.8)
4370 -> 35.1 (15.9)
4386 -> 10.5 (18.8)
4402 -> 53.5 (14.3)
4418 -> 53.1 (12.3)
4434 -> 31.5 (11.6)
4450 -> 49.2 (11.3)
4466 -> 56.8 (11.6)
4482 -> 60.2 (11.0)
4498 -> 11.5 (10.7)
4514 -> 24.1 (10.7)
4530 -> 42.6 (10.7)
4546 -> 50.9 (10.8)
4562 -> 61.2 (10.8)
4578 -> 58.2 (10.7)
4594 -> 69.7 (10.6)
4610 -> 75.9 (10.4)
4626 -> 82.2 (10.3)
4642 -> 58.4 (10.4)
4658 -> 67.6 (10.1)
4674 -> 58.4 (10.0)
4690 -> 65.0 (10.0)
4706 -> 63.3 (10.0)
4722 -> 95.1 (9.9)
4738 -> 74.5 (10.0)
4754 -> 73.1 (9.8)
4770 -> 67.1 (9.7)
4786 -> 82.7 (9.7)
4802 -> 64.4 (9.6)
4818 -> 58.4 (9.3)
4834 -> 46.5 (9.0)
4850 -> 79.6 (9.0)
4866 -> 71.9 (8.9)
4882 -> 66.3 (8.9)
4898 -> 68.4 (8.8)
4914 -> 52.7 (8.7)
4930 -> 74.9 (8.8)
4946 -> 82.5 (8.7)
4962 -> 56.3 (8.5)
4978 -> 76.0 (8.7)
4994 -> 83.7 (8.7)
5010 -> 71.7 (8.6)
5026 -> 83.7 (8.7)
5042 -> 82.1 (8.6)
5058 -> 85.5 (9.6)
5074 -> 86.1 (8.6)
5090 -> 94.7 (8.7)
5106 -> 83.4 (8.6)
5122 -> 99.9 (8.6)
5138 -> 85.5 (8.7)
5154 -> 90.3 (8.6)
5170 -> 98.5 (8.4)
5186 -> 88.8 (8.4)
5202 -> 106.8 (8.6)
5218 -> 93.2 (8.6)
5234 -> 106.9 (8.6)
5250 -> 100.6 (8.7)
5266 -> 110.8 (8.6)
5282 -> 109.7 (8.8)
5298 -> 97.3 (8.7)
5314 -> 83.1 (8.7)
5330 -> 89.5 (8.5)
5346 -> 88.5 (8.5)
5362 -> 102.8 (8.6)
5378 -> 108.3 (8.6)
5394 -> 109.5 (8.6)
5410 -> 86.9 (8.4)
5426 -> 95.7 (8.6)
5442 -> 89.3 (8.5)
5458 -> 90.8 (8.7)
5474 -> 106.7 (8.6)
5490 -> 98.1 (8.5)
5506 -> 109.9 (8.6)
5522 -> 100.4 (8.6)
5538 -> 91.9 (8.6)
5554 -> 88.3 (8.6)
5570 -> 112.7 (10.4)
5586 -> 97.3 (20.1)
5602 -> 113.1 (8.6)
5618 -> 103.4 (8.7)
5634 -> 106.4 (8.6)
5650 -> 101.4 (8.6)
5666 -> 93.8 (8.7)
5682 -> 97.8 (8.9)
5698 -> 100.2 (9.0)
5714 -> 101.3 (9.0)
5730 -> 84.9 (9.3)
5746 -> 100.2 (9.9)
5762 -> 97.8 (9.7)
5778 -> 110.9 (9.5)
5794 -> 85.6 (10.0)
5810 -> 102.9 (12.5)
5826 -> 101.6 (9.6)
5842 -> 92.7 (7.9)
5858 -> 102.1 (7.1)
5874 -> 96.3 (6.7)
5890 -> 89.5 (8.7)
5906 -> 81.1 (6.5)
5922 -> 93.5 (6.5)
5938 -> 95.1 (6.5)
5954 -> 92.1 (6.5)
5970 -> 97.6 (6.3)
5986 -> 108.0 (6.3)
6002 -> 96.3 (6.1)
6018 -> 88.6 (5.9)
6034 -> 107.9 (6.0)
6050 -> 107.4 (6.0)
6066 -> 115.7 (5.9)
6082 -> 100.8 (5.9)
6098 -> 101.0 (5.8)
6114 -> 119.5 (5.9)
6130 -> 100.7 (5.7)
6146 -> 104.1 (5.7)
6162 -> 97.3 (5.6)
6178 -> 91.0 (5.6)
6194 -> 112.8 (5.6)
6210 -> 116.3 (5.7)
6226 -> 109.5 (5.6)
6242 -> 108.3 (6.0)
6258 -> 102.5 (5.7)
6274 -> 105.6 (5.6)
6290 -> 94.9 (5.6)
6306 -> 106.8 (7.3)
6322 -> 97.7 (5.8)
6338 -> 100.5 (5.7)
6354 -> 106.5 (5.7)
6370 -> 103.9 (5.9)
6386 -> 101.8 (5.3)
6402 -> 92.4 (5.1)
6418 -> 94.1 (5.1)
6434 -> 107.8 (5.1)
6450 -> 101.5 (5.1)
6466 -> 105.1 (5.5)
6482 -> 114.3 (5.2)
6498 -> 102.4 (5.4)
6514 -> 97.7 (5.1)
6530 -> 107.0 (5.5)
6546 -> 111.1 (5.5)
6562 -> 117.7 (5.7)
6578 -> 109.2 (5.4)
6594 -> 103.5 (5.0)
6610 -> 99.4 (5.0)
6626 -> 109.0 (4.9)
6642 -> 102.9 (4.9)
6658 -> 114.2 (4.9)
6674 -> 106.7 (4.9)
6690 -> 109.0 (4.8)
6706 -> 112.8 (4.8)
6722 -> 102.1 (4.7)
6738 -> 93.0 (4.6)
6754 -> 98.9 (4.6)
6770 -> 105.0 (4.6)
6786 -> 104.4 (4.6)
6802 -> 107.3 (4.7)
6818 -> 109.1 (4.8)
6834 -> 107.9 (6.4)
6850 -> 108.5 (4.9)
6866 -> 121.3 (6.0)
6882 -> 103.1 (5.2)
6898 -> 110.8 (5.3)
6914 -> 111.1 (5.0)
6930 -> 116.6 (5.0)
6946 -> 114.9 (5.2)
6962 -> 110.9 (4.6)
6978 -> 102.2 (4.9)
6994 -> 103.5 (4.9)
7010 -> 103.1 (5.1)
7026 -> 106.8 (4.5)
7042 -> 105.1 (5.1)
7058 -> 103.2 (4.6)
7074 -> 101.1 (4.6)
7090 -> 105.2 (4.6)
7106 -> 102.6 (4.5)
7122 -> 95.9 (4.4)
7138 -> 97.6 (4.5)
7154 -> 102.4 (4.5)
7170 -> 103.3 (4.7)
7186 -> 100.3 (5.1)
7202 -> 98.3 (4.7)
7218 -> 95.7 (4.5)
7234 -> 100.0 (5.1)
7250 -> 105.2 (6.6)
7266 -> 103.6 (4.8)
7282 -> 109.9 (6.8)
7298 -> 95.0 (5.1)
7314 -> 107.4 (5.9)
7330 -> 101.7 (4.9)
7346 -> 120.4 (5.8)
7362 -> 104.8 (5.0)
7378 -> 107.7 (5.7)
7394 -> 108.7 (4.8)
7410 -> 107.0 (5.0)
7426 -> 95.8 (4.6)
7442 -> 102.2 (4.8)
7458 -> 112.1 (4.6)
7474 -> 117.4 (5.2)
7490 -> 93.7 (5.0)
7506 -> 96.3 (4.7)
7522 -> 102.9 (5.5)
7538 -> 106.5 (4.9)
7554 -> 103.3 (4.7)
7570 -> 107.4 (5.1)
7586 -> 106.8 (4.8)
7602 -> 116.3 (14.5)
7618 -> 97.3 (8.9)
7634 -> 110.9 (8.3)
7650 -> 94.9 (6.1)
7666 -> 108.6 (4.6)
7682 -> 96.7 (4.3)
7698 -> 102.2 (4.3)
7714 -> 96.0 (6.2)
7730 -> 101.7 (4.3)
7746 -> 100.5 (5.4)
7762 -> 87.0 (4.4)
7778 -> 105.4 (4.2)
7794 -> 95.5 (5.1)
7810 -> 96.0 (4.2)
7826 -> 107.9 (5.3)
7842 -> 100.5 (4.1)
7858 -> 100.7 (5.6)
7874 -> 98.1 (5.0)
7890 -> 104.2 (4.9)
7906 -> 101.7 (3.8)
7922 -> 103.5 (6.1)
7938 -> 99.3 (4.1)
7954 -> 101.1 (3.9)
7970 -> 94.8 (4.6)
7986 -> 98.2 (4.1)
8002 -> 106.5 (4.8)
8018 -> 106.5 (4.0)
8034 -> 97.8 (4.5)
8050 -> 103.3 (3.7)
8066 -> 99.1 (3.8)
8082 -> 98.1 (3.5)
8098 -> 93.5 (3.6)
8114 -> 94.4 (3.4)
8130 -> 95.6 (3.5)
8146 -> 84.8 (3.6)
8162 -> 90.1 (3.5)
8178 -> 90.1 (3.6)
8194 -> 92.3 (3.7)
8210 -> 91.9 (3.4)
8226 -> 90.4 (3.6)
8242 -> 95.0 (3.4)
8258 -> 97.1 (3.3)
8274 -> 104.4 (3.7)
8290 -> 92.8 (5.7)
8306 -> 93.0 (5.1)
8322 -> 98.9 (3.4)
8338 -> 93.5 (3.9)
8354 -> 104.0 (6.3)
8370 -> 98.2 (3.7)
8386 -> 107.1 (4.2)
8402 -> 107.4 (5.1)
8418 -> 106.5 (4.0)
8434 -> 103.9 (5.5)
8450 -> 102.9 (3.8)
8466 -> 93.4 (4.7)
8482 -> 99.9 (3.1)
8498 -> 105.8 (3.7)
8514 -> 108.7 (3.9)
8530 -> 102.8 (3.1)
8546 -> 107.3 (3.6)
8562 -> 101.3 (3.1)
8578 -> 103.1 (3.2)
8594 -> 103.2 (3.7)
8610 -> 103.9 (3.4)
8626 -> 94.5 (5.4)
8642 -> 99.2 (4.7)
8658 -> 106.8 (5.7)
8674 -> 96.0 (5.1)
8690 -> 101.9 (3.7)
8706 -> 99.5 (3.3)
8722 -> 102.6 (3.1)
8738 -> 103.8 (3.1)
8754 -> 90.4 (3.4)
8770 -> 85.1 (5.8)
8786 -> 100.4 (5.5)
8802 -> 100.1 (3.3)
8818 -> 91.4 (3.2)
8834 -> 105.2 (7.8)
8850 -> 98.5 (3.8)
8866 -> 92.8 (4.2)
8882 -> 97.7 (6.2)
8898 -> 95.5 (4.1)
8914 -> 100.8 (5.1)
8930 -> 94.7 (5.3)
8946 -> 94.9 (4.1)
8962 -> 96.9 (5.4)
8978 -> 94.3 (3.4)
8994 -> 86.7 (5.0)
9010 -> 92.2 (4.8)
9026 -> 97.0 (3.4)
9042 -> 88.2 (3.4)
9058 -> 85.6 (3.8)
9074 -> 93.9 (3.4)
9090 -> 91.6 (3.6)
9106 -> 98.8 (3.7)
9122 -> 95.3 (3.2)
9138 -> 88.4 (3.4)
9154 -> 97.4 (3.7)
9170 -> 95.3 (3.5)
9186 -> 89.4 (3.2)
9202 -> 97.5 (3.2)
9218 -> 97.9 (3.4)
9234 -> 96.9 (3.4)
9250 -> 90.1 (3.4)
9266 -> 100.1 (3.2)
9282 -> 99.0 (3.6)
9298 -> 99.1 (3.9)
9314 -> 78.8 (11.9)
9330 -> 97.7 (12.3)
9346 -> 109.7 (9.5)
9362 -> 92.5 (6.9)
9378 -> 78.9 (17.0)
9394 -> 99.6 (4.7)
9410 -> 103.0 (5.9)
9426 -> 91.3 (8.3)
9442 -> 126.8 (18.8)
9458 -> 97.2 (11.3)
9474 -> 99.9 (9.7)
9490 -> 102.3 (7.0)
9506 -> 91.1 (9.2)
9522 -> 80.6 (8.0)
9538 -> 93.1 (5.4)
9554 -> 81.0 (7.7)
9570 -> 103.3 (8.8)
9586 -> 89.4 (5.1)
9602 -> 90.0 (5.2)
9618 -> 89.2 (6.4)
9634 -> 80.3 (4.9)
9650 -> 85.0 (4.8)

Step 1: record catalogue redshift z 0.14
